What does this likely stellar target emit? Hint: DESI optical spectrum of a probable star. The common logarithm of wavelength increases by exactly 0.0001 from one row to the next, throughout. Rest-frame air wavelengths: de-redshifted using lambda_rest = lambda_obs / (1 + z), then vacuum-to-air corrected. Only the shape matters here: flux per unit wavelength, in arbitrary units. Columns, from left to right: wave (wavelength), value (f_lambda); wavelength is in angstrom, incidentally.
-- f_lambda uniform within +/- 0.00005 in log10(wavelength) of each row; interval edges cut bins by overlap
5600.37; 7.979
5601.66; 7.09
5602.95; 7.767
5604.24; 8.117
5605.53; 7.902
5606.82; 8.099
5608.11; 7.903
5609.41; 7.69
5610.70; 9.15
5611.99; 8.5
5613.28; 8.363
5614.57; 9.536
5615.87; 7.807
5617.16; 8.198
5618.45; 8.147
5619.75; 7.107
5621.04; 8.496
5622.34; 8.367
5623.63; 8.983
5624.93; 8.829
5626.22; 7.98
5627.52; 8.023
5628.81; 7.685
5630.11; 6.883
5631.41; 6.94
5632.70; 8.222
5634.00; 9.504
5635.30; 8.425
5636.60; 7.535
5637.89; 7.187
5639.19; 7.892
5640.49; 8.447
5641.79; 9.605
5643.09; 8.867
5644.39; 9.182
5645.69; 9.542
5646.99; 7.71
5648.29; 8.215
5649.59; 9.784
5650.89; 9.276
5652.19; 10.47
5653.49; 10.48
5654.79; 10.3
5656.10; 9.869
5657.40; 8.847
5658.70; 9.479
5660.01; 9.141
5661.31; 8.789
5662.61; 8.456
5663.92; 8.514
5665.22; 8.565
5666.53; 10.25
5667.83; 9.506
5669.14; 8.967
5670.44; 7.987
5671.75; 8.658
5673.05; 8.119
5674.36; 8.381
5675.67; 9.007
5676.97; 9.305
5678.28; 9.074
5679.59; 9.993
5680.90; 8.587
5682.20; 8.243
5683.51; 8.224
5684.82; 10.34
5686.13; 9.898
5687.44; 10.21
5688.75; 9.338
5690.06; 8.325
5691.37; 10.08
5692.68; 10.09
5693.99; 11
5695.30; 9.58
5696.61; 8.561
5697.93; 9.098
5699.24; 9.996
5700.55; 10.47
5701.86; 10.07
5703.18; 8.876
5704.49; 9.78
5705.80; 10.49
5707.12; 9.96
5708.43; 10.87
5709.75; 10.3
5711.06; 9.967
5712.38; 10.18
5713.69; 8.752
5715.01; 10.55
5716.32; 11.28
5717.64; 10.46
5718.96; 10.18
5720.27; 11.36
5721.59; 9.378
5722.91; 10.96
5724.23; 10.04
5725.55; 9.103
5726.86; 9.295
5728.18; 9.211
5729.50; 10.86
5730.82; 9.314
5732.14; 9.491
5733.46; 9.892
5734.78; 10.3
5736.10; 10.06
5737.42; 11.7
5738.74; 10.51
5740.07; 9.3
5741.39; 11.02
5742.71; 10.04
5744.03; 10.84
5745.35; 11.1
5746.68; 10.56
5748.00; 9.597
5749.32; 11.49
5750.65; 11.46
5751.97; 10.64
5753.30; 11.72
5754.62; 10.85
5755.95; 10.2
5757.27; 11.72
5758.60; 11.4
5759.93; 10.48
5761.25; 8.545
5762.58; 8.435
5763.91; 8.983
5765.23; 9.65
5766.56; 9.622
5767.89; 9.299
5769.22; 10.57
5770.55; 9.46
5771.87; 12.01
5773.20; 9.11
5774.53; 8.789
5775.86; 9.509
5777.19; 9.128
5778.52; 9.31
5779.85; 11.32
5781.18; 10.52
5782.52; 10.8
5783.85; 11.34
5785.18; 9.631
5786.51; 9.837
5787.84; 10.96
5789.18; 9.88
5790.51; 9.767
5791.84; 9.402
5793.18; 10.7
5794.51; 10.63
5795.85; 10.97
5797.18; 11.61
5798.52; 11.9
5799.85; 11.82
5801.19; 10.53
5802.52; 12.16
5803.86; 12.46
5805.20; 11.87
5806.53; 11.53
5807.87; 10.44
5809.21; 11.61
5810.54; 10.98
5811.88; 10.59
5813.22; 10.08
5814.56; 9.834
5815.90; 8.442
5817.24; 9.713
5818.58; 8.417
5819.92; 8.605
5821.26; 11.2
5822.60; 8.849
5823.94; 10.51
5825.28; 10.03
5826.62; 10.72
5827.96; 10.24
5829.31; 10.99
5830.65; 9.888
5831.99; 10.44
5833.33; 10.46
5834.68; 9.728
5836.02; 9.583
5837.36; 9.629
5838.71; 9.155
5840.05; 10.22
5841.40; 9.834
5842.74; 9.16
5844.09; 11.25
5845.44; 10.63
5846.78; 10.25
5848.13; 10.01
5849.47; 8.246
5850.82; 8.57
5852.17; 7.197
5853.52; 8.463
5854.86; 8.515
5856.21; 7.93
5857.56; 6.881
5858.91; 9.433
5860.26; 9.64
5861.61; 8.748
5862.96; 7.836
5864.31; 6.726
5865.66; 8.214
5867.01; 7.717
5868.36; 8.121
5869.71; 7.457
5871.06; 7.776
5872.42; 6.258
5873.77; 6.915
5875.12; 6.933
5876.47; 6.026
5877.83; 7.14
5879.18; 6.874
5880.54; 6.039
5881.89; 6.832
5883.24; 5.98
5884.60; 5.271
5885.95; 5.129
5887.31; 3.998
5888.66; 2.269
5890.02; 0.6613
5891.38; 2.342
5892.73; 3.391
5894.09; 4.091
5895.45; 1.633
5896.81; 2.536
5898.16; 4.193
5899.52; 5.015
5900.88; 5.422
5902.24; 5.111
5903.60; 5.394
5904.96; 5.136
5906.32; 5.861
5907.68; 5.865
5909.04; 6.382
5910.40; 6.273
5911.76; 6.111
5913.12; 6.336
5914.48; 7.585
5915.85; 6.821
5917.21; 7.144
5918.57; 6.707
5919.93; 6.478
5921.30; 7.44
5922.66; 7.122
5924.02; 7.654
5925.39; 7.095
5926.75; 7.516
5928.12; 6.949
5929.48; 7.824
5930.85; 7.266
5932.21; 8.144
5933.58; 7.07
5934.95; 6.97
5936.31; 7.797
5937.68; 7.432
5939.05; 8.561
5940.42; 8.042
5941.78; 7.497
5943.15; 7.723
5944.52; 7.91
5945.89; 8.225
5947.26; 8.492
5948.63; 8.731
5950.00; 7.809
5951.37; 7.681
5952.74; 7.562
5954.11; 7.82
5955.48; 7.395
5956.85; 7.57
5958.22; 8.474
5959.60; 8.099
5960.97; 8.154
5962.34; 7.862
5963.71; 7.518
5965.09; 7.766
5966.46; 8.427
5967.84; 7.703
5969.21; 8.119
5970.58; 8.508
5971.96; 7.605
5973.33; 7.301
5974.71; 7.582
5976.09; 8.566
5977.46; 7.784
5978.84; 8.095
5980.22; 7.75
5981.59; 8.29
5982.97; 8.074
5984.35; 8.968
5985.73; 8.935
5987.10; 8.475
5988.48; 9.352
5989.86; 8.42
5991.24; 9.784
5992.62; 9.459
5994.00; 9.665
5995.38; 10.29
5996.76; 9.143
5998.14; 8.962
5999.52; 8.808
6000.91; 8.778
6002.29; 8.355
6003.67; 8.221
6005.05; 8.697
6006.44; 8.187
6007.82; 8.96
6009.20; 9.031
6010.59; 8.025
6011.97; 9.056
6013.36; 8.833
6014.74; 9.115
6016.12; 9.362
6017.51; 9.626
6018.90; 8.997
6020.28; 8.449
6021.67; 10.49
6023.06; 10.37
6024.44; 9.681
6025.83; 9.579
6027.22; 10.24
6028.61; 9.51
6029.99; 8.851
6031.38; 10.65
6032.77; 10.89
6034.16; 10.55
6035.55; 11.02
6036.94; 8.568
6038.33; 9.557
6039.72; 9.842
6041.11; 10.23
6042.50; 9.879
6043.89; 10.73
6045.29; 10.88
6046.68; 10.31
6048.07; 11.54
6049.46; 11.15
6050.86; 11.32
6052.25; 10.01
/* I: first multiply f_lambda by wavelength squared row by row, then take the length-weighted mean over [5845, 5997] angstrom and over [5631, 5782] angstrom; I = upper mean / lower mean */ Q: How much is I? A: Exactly 0.81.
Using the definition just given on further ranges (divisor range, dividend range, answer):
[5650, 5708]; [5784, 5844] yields 1.16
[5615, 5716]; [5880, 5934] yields 0.68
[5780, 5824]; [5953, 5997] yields 0.84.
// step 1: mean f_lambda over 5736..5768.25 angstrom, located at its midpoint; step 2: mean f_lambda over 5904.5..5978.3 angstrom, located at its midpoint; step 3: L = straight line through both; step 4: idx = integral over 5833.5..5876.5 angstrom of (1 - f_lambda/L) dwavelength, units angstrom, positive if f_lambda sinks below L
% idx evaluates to 1.1 angstrom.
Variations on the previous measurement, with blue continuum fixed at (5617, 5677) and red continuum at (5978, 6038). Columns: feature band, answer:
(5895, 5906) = 5.6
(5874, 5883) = 2.4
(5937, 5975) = 5.0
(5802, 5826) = -4.0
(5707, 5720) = -2.3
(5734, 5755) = -4.5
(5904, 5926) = 5.9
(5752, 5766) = -2.2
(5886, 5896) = 6.9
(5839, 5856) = -0.7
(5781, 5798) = -3.1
